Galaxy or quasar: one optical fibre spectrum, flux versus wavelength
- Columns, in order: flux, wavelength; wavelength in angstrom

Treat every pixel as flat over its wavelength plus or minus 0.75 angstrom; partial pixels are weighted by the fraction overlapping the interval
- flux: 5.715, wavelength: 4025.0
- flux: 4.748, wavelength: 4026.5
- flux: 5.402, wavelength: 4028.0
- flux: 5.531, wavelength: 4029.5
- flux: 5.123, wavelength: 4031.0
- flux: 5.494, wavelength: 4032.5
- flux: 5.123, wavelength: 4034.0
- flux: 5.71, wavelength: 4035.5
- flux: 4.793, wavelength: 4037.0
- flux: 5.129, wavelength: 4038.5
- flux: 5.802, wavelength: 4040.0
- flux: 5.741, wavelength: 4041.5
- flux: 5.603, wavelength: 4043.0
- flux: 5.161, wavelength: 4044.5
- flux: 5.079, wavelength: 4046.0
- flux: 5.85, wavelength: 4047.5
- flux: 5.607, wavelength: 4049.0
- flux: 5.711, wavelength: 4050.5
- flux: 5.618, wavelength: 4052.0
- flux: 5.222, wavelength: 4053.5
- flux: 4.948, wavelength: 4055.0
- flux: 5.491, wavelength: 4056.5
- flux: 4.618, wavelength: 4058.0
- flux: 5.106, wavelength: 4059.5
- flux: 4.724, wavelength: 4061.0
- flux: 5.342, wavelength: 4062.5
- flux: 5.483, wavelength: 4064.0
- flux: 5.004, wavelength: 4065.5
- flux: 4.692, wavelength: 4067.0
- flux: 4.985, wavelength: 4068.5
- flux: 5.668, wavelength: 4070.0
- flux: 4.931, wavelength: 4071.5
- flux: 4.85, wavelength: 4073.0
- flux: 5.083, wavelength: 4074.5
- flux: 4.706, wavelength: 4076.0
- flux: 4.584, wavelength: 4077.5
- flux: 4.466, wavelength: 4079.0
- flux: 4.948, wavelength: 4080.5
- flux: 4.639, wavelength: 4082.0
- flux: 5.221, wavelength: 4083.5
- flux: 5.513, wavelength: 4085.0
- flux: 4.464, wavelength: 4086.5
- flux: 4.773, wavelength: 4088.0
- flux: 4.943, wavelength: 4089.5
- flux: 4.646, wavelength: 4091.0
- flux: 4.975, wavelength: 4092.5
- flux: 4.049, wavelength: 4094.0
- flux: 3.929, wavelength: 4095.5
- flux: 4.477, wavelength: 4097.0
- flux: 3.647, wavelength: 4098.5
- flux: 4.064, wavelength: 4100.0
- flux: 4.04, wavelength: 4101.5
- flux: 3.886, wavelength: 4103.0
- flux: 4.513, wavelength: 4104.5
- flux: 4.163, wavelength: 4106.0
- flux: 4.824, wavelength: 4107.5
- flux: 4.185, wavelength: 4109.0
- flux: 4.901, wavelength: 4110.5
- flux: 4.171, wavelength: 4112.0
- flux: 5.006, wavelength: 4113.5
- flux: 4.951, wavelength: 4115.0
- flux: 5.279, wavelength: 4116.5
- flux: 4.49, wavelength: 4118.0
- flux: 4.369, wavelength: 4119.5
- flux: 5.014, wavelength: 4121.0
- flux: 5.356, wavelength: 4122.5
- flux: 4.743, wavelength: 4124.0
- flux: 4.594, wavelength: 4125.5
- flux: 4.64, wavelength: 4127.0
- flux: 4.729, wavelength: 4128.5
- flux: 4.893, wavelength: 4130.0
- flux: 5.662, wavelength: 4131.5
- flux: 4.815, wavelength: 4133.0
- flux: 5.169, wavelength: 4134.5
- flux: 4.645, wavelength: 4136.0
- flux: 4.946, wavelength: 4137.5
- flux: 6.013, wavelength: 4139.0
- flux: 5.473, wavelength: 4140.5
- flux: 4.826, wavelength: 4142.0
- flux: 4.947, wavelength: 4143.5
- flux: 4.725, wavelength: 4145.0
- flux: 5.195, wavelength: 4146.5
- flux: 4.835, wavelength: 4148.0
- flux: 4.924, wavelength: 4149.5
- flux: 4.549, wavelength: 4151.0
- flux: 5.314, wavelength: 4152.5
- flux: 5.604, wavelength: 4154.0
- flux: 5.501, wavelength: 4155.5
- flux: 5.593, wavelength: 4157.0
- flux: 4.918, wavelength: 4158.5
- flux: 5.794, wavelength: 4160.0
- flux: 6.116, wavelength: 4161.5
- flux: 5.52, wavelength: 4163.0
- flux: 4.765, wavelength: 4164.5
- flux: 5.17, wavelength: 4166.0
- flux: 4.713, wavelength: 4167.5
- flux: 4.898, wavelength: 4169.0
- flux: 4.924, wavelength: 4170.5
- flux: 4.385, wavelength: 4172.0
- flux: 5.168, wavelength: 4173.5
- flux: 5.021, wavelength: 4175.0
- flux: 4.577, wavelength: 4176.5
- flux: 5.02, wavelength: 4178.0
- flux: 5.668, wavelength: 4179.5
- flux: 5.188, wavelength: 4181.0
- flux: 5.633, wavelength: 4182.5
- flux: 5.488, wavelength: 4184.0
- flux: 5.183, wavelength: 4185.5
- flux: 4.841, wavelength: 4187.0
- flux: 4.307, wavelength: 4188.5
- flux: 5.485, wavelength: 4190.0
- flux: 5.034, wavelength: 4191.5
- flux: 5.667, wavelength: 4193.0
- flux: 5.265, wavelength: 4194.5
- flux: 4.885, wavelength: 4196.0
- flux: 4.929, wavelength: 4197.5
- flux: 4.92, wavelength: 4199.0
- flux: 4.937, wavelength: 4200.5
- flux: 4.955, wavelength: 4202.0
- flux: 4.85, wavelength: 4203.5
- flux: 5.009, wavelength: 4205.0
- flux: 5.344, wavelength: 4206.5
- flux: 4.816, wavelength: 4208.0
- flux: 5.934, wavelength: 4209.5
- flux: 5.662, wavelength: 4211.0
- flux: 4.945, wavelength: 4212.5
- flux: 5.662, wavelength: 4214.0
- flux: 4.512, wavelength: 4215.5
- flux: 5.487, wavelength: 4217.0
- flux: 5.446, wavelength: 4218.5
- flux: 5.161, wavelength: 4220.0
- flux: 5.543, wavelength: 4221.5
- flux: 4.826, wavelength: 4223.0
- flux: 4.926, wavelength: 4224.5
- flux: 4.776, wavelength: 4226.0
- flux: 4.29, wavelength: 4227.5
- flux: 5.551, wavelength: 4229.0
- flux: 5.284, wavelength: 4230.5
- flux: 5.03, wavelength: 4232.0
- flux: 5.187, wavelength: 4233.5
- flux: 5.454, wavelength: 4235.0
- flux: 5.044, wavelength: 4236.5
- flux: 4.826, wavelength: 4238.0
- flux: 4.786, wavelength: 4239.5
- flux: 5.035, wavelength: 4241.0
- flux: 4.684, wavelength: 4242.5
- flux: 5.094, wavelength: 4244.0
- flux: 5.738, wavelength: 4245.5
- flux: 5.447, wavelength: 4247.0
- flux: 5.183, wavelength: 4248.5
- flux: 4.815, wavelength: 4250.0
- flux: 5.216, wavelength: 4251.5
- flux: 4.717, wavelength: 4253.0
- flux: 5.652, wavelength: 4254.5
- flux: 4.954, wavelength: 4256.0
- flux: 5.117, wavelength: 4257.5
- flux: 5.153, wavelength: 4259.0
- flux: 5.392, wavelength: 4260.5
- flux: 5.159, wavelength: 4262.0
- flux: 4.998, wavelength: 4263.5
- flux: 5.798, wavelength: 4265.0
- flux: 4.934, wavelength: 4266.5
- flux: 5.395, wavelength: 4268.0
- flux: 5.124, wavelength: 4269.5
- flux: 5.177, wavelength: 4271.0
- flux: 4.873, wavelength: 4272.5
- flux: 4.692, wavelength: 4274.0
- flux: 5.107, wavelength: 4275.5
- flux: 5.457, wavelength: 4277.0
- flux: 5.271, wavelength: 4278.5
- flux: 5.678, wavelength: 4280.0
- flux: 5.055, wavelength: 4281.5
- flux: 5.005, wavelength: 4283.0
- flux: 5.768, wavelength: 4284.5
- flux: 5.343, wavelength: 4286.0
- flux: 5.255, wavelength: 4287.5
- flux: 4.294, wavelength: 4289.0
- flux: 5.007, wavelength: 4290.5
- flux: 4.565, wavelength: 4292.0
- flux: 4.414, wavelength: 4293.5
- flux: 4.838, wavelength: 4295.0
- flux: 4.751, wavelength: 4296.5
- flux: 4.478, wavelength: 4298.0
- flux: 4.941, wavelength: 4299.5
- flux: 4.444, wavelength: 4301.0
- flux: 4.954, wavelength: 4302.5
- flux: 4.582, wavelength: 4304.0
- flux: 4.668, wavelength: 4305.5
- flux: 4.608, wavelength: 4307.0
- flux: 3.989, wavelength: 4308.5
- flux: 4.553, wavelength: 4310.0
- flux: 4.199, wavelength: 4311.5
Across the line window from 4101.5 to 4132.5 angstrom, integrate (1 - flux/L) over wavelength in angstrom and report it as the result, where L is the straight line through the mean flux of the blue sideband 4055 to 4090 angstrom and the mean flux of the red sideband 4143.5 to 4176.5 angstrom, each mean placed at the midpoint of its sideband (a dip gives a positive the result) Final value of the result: 2.07 angstrom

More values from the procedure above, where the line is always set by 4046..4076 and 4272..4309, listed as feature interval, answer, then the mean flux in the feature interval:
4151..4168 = -0.9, 5.34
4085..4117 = 4.0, 4.49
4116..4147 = 0.8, 4.97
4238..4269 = -1.4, 5.15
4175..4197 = -0.6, 5.15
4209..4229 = -0.8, 5.17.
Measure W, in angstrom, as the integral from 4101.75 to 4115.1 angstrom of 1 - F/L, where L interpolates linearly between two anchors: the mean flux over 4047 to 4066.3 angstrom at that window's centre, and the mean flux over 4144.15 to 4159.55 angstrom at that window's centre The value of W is 1.9 angstrom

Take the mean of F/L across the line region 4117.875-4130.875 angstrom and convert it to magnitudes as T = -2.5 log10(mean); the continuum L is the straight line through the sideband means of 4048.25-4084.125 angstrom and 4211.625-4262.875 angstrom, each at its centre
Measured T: 0.067 mag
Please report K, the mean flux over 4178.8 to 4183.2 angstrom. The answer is 5.49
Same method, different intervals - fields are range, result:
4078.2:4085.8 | 4.95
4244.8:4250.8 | 5.29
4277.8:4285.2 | 5.35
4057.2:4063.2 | 4.95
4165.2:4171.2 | 4.92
